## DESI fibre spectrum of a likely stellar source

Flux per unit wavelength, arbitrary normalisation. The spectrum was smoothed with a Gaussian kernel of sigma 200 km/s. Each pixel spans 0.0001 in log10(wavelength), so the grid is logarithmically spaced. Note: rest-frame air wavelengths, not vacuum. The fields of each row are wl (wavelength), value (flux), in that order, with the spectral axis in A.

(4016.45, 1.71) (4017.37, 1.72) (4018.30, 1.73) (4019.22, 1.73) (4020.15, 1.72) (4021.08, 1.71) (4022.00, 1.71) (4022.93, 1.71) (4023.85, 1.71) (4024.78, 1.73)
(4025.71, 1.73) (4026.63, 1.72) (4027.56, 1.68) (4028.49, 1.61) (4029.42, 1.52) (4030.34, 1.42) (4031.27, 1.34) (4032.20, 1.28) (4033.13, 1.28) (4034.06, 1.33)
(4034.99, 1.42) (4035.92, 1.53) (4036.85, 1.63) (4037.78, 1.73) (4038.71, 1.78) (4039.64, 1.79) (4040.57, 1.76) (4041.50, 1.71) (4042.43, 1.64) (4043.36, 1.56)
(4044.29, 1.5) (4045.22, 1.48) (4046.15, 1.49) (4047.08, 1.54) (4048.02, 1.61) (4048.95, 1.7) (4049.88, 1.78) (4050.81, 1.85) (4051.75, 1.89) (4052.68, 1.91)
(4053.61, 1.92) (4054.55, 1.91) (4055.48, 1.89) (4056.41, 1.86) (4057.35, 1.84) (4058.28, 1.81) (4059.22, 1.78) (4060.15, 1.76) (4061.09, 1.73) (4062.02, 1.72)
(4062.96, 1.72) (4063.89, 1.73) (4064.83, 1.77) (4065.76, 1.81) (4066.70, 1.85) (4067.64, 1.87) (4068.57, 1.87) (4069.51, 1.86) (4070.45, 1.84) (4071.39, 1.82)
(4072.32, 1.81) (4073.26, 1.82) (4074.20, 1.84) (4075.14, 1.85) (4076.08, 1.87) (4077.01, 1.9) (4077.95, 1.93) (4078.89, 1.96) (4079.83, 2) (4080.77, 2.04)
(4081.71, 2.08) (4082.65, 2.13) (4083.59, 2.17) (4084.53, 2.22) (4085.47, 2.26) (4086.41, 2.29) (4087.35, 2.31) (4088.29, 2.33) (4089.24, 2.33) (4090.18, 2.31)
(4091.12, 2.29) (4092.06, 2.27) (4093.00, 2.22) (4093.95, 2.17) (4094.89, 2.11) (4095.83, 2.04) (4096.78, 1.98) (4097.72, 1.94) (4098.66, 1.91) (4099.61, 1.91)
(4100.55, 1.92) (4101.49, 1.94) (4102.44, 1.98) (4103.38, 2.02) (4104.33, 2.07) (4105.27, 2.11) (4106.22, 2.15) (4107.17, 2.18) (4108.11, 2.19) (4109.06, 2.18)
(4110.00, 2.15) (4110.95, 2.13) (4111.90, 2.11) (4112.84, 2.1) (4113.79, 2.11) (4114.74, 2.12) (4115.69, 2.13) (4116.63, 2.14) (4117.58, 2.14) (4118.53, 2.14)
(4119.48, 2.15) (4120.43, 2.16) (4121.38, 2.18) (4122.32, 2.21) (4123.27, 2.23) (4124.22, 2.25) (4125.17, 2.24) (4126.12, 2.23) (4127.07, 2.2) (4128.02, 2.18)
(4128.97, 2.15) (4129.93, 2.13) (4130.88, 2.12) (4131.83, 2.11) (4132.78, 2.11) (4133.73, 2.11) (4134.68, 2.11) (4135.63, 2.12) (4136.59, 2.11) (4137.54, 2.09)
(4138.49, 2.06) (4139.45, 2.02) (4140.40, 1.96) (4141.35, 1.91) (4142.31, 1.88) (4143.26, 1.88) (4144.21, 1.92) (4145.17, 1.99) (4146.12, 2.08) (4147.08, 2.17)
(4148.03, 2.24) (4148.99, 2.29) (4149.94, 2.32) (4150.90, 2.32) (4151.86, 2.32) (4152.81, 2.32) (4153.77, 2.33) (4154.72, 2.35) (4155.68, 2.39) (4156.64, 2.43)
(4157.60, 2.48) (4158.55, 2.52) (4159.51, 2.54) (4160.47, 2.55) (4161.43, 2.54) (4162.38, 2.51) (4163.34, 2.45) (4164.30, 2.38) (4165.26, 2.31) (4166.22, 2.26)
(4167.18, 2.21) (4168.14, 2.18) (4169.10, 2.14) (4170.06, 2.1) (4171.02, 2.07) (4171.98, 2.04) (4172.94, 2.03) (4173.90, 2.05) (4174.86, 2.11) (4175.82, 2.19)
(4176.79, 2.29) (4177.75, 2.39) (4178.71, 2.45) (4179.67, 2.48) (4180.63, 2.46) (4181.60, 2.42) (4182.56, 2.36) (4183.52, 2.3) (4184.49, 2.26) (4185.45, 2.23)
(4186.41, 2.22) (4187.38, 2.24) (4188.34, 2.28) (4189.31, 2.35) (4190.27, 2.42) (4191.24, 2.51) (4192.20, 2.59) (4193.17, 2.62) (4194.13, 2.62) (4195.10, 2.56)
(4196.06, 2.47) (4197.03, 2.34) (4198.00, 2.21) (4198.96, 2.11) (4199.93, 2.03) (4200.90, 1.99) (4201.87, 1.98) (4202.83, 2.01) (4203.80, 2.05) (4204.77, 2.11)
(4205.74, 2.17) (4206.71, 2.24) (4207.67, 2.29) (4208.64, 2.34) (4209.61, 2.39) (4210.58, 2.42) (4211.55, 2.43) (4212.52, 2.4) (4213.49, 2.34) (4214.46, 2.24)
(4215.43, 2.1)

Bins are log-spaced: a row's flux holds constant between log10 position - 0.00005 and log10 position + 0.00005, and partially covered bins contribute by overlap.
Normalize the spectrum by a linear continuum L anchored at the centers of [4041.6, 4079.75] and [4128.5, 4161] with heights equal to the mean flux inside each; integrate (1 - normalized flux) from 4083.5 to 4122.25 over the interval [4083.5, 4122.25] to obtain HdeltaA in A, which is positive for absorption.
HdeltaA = -2.9 A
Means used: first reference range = 1.78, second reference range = 2.19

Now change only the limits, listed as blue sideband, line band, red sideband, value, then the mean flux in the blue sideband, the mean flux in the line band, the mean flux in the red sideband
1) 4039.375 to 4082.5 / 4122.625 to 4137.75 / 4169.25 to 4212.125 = -0.8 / 1.8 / 2.16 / 2.28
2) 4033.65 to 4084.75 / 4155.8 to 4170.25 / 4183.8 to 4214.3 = -1.4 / 1.79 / 2.38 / 2.3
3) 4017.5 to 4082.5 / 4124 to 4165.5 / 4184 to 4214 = -2.5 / 1.73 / 2.22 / 2.3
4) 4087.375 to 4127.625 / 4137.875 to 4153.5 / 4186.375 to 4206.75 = 0.6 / 2.14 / 2.11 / 2.28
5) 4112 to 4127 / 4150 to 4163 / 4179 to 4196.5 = -0.7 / 2.17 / 2.43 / 2.41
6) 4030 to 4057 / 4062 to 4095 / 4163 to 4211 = -4.0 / 1.64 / 2.01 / 2.27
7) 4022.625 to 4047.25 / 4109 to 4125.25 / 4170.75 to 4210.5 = -1.7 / 1.58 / 2.16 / 2.28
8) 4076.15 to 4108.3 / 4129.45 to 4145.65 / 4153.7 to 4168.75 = 1.8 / 2.1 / 2.04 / 2.4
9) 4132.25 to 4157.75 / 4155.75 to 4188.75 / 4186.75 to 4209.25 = -1.3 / 2.16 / 2.31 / 2.28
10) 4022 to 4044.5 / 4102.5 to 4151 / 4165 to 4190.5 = -2.6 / 1.59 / 2.12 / 2.25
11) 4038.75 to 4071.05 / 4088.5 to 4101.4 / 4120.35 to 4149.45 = -1.2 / 1.76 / 2.11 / 2.11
